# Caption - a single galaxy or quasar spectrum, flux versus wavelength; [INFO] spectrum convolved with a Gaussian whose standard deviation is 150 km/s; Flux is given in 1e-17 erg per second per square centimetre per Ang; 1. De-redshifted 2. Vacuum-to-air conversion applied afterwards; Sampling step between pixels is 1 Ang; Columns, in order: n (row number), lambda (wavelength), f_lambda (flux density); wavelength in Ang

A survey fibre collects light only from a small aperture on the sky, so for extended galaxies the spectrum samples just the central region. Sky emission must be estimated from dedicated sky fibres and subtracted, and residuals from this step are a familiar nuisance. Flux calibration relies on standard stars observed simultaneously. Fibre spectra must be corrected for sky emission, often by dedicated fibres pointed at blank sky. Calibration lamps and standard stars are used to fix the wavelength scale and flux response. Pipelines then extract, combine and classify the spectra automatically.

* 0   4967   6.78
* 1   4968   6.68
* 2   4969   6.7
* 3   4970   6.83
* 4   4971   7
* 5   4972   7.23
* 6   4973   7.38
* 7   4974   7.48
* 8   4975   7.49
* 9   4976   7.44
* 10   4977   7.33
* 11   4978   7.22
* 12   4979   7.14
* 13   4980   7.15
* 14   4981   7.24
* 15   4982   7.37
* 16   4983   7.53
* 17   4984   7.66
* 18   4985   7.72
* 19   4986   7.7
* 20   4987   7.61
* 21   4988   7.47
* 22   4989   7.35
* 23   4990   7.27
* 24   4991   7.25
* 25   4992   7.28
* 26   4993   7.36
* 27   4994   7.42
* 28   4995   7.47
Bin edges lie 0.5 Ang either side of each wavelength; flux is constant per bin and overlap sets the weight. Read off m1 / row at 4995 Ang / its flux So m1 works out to 7.47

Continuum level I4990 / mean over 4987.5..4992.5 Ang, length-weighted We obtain 7.32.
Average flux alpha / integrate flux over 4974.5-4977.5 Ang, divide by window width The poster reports 7.42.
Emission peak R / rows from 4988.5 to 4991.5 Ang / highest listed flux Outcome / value 7.35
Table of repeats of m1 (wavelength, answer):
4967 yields 6.78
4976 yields 7.44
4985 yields 7.72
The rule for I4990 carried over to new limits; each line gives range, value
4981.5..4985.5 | 7.57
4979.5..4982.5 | 7.25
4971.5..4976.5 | 7.4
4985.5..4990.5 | 7.48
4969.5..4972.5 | 7.02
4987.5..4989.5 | 7.41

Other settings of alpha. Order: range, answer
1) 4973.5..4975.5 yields 7.49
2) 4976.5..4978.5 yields 7.28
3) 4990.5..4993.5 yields 7.3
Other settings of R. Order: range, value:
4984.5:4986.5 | 7.72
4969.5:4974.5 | 7.48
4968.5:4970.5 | 6.83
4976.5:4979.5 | 7.33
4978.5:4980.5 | 7.15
